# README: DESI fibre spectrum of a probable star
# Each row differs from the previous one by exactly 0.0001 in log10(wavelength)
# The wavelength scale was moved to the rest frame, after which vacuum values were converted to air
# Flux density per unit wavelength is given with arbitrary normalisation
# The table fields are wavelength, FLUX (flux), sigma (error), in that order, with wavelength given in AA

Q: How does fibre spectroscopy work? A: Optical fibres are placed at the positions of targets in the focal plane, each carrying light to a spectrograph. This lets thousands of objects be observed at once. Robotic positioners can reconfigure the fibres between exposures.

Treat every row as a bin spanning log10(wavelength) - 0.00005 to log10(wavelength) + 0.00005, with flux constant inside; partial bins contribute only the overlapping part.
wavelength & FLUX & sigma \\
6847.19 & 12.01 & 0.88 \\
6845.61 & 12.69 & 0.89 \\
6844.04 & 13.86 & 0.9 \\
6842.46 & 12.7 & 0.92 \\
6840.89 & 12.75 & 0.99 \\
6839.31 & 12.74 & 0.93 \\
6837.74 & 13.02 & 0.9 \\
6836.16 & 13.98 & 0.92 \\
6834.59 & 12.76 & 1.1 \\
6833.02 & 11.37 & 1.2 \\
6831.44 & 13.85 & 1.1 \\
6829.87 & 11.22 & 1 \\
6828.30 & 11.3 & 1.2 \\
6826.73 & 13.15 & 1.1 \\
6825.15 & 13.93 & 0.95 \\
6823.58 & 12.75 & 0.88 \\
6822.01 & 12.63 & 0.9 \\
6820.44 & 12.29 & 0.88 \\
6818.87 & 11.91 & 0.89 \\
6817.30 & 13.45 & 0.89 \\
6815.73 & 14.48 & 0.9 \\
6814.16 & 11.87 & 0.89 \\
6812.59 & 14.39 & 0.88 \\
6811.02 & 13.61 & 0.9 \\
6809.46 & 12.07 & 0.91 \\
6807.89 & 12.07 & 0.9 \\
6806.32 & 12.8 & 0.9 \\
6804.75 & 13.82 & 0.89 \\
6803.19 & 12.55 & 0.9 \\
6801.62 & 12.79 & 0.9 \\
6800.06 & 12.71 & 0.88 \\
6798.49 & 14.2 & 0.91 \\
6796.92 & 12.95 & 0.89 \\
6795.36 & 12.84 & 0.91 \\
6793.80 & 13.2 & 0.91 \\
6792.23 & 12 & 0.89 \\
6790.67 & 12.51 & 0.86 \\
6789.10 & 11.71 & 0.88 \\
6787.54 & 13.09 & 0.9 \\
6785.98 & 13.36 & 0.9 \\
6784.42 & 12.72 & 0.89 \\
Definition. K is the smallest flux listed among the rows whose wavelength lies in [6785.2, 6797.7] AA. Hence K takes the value 11.71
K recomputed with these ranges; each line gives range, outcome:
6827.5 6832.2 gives 11.22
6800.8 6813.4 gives 12.07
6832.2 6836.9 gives 11.37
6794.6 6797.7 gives 12.84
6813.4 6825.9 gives 11.87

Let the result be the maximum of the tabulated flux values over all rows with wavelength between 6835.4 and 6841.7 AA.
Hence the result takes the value 13.98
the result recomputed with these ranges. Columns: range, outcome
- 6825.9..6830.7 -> 13.15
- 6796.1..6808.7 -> 14.2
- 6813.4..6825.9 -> 14.48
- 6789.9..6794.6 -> 13.2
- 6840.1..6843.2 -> 12.75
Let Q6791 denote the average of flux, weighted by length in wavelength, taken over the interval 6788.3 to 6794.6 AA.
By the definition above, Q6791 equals 12.4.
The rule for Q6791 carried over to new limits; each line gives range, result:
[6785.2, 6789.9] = 12.7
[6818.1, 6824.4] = 12.4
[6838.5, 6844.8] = 13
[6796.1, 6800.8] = 13.3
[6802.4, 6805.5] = 13.2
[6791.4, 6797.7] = 12.8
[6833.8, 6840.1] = 13.1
